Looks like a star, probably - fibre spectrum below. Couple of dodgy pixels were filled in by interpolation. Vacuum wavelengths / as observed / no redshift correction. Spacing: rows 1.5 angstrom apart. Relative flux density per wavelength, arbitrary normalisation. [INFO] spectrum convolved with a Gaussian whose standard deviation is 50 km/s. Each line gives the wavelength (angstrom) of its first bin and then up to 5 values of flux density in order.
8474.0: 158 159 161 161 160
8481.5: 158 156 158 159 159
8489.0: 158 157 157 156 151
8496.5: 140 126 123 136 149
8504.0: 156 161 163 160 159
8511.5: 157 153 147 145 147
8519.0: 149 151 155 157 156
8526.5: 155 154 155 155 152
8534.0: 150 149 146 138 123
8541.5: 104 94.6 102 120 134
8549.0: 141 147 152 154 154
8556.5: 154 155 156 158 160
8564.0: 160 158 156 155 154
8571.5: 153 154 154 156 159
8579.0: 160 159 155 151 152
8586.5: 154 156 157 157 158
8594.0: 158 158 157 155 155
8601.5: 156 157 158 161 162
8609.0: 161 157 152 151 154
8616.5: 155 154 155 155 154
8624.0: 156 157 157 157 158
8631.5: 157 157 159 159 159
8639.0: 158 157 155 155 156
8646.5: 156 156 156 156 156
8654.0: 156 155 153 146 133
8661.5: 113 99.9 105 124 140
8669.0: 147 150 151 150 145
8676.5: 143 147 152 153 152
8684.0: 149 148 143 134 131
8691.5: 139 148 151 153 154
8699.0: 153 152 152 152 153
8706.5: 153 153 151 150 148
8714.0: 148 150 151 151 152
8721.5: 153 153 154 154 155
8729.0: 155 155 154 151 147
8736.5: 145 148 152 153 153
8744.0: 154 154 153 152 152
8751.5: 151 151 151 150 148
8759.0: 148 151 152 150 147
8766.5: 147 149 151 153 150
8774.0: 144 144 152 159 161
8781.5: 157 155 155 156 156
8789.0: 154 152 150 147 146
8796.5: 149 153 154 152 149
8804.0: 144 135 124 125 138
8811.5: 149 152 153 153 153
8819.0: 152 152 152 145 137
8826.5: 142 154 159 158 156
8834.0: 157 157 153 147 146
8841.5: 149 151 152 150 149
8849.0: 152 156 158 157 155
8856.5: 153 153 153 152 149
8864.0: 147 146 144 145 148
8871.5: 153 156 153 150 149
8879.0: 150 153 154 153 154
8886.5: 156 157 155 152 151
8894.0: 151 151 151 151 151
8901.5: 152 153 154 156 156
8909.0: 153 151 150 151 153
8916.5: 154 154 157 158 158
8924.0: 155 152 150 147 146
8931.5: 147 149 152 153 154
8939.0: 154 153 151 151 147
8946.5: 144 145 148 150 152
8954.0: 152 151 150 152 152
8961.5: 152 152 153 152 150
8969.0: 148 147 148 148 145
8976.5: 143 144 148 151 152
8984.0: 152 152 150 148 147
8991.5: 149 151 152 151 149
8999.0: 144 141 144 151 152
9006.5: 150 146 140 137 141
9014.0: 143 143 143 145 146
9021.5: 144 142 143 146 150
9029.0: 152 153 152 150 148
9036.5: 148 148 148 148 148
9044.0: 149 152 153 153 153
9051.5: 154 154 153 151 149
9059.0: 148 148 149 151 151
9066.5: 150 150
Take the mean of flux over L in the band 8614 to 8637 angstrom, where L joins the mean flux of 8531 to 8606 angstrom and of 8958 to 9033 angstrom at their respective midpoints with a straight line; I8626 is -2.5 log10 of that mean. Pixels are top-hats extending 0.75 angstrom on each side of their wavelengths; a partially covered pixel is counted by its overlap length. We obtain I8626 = -0.050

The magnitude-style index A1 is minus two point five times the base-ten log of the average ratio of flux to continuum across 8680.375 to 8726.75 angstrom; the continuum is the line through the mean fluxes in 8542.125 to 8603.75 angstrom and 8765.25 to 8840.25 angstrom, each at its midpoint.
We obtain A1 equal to 0.01 mag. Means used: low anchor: 151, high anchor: 150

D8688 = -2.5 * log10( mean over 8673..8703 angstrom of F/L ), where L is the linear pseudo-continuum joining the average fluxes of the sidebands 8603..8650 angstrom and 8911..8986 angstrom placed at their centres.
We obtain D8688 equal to 0.057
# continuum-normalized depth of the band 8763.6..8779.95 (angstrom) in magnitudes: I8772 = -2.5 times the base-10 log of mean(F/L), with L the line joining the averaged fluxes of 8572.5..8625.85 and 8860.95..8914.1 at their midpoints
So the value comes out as 0.024 mag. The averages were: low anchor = 156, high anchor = 152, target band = 150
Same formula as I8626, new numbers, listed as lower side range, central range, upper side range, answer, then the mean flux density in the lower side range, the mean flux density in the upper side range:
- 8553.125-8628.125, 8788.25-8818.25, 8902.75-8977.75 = 0.05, 156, 151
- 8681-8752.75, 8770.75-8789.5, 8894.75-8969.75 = -0.02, 150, 152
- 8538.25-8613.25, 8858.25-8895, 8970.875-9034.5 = -0.02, 150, 147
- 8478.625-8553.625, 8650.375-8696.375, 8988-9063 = 0.04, 147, 148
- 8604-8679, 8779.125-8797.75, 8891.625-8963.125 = -0.02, 150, 152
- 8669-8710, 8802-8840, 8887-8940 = 0.02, 149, 153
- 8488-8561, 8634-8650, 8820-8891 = -0.06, 146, 152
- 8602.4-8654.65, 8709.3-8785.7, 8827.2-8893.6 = 0.02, 157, 152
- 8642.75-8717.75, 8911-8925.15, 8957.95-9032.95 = -0.05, 146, 148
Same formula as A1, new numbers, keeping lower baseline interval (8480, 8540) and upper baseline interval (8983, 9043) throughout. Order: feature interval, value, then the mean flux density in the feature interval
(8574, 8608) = -0.04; 157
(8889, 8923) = -0.04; 153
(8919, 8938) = -0.03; 152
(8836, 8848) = -0.01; 150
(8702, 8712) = -0.02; 152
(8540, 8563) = 0.10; 138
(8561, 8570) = -0.05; 158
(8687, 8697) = 0.05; 143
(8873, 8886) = -0.03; 152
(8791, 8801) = -0.01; 150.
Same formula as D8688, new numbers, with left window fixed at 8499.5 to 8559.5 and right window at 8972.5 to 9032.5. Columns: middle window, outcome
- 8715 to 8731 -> -0.049 mag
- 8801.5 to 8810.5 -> 0.079 mag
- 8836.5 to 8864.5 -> -0.037 mag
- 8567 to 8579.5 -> -0.070 mag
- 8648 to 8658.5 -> -0.063 mag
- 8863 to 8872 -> -0.003 mag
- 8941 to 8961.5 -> -0.021 mag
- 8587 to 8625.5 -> -0.075 mag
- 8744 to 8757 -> -0.040 mag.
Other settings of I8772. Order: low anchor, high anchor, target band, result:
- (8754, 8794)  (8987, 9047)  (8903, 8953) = -0.02 mag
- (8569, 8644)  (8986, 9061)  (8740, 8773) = 0.02 mag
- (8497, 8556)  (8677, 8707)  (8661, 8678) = 0.10 mag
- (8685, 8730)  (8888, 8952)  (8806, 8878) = 0.01 mag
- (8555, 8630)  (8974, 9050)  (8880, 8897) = -0.02 mag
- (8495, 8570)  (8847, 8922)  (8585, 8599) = -0.06 mag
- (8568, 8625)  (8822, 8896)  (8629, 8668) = 0.05 mag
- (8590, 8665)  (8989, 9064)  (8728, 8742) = 0.00 mag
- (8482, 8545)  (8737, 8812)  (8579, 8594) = -0.06 mag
